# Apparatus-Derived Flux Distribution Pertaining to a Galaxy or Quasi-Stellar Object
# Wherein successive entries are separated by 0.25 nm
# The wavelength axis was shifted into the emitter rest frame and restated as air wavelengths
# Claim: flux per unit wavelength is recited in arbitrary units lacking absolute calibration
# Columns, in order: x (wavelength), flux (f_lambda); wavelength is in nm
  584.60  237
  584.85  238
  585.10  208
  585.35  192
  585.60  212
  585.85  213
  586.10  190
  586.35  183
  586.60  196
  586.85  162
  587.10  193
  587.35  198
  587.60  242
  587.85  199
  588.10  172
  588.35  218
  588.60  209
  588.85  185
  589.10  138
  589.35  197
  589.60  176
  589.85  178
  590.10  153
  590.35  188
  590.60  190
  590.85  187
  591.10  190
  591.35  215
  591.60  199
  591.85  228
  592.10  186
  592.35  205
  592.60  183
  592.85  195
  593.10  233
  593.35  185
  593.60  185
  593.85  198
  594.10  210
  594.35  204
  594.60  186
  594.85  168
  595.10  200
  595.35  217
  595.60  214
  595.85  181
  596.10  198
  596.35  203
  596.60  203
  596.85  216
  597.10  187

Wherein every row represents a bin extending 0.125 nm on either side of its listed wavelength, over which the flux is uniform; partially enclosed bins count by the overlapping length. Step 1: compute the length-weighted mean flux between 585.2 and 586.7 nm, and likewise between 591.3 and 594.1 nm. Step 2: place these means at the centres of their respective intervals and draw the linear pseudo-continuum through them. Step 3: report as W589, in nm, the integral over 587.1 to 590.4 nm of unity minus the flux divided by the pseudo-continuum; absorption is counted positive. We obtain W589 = 0.17 nm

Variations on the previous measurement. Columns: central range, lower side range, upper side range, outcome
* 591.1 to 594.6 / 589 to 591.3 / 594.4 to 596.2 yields -0.25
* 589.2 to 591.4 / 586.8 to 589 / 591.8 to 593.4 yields 0.17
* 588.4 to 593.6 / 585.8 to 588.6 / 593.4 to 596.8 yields 0.16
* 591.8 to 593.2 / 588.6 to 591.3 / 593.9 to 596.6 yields -0.10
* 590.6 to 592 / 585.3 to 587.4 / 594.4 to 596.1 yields -0.06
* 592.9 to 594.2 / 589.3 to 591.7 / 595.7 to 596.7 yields -0.07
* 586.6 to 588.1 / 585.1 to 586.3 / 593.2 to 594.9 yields 0.02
